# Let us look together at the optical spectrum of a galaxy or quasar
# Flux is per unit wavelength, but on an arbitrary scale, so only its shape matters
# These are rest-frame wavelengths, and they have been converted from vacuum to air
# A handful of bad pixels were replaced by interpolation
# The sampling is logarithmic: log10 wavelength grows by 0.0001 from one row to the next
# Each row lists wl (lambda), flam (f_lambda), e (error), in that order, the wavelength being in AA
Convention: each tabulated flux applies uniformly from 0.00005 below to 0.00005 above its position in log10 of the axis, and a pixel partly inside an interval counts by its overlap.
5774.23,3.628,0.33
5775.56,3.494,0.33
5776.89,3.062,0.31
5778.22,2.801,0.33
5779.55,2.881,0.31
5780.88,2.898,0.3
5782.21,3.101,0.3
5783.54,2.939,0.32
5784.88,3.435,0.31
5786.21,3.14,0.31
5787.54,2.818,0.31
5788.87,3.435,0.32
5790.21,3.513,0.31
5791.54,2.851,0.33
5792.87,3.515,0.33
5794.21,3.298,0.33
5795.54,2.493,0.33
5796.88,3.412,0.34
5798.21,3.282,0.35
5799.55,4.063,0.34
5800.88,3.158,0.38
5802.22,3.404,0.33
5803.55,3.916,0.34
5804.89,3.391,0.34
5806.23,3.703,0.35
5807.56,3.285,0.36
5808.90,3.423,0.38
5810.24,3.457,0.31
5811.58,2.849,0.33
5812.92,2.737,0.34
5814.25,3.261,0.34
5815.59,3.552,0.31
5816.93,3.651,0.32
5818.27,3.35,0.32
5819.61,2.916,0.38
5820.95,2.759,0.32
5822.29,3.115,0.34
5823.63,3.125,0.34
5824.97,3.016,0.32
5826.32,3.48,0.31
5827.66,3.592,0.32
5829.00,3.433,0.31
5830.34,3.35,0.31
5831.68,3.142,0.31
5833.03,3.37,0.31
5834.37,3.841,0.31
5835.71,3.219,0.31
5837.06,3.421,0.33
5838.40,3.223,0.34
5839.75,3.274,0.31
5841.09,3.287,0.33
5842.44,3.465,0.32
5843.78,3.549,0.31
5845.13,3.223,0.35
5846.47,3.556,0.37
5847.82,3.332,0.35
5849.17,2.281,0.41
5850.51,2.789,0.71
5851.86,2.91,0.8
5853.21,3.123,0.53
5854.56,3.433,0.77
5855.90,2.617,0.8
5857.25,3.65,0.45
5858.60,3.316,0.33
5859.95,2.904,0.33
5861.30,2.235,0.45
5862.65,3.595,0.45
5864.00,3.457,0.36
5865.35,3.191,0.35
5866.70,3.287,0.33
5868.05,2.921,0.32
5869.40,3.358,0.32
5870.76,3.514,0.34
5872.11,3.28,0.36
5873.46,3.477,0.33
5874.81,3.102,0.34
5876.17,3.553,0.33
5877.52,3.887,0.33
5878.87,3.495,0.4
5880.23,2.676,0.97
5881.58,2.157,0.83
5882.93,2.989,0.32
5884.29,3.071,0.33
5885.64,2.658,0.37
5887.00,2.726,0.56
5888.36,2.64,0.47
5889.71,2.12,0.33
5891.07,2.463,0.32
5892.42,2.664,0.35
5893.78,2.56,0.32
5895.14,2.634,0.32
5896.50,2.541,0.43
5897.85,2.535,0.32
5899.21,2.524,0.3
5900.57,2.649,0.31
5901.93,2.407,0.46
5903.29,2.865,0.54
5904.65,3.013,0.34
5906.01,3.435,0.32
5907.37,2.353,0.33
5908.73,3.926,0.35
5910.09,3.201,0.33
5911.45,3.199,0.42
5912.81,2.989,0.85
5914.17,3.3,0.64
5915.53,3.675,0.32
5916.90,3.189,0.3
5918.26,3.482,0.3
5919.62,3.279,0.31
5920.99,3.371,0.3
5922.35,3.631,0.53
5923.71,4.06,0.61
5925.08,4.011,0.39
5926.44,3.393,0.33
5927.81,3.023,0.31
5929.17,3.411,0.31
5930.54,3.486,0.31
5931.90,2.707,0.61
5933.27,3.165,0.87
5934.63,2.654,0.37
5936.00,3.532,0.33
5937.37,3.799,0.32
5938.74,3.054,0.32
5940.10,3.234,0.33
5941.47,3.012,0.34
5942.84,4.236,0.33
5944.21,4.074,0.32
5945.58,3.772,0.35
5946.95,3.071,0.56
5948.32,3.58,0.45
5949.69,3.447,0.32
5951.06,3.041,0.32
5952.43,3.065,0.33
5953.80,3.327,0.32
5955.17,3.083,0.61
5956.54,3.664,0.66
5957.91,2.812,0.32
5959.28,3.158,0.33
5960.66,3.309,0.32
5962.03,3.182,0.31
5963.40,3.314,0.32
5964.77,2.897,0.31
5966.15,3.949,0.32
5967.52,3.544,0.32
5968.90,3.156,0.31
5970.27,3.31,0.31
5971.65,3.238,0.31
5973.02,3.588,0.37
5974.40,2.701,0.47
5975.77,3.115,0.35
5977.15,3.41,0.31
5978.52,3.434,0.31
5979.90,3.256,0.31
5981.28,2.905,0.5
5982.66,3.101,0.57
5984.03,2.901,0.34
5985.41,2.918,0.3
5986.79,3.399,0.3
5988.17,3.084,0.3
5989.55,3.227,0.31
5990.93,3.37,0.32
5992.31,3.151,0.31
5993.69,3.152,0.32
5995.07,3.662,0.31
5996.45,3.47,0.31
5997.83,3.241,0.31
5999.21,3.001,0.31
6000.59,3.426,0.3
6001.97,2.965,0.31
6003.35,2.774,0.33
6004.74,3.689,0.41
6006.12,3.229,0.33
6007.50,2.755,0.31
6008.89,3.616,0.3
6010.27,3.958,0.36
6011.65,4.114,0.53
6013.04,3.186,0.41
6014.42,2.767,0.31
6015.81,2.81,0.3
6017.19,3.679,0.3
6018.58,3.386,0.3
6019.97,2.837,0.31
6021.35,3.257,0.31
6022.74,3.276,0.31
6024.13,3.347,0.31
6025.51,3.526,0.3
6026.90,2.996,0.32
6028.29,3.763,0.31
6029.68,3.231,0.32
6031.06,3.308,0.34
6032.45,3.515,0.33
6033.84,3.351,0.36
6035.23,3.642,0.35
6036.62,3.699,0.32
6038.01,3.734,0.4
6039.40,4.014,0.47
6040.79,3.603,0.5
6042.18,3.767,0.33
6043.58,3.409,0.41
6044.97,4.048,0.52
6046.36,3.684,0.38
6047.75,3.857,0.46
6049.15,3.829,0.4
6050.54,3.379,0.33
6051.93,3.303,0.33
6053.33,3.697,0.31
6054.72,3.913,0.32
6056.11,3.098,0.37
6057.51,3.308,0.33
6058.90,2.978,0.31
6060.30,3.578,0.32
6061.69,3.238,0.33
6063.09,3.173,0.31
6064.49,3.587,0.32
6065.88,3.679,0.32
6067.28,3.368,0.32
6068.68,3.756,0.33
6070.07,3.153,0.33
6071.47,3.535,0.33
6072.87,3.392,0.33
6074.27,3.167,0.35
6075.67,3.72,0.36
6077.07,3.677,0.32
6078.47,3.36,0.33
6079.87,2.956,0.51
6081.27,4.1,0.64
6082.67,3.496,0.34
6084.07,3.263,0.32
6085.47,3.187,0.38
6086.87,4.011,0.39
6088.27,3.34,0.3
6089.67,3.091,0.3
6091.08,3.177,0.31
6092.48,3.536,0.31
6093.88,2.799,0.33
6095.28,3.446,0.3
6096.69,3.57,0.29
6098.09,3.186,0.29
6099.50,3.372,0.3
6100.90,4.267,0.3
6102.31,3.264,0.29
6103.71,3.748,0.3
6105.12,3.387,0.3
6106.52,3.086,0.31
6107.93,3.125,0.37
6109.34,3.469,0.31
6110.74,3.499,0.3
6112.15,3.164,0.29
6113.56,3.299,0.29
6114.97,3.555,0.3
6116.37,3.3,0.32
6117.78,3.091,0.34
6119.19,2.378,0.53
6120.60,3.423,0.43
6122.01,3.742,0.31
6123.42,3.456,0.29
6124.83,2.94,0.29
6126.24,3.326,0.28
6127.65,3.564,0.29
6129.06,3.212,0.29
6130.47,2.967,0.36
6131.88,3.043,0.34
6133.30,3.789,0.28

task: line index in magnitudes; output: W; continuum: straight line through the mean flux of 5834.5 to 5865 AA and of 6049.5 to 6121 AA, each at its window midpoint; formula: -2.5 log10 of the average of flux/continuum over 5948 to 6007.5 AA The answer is 0.02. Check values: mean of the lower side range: 3.19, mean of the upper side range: 3.39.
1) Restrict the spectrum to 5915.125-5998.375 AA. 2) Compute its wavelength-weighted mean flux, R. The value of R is 3.32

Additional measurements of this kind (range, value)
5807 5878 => 3.25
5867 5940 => 3.09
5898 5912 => 2.94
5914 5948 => 3.43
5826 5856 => 3.27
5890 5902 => 2.55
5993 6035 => 3.31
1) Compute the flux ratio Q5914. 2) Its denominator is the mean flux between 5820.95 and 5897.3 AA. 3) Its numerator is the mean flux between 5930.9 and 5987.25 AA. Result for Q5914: 1.05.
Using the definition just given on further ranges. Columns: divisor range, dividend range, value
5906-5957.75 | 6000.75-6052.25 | 1.02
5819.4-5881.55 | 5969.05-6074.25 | 1.04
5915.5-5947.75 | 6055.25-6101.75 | 1.00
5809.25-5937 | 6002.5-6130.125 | 1.09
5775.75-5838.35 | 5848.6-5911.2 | 0.91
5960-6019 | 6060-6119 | 1.04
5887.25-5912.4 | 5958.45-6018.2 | 1.18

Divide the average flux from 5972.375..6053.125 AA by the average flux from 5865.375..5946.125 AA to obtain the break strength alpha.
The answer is 1.1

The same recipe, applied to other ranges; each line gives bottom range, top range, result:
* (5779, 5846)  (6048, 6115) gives 1.04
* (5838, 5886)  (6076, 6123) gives 1.07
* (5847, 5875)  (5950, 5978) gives 1.04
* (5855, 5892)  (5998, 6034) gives 1.08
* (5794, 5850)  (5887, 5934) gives 0.92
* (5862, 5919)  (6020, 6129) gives 1.14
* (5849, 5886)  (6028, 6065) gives 1.14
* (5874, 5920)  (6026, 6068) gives 1.20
